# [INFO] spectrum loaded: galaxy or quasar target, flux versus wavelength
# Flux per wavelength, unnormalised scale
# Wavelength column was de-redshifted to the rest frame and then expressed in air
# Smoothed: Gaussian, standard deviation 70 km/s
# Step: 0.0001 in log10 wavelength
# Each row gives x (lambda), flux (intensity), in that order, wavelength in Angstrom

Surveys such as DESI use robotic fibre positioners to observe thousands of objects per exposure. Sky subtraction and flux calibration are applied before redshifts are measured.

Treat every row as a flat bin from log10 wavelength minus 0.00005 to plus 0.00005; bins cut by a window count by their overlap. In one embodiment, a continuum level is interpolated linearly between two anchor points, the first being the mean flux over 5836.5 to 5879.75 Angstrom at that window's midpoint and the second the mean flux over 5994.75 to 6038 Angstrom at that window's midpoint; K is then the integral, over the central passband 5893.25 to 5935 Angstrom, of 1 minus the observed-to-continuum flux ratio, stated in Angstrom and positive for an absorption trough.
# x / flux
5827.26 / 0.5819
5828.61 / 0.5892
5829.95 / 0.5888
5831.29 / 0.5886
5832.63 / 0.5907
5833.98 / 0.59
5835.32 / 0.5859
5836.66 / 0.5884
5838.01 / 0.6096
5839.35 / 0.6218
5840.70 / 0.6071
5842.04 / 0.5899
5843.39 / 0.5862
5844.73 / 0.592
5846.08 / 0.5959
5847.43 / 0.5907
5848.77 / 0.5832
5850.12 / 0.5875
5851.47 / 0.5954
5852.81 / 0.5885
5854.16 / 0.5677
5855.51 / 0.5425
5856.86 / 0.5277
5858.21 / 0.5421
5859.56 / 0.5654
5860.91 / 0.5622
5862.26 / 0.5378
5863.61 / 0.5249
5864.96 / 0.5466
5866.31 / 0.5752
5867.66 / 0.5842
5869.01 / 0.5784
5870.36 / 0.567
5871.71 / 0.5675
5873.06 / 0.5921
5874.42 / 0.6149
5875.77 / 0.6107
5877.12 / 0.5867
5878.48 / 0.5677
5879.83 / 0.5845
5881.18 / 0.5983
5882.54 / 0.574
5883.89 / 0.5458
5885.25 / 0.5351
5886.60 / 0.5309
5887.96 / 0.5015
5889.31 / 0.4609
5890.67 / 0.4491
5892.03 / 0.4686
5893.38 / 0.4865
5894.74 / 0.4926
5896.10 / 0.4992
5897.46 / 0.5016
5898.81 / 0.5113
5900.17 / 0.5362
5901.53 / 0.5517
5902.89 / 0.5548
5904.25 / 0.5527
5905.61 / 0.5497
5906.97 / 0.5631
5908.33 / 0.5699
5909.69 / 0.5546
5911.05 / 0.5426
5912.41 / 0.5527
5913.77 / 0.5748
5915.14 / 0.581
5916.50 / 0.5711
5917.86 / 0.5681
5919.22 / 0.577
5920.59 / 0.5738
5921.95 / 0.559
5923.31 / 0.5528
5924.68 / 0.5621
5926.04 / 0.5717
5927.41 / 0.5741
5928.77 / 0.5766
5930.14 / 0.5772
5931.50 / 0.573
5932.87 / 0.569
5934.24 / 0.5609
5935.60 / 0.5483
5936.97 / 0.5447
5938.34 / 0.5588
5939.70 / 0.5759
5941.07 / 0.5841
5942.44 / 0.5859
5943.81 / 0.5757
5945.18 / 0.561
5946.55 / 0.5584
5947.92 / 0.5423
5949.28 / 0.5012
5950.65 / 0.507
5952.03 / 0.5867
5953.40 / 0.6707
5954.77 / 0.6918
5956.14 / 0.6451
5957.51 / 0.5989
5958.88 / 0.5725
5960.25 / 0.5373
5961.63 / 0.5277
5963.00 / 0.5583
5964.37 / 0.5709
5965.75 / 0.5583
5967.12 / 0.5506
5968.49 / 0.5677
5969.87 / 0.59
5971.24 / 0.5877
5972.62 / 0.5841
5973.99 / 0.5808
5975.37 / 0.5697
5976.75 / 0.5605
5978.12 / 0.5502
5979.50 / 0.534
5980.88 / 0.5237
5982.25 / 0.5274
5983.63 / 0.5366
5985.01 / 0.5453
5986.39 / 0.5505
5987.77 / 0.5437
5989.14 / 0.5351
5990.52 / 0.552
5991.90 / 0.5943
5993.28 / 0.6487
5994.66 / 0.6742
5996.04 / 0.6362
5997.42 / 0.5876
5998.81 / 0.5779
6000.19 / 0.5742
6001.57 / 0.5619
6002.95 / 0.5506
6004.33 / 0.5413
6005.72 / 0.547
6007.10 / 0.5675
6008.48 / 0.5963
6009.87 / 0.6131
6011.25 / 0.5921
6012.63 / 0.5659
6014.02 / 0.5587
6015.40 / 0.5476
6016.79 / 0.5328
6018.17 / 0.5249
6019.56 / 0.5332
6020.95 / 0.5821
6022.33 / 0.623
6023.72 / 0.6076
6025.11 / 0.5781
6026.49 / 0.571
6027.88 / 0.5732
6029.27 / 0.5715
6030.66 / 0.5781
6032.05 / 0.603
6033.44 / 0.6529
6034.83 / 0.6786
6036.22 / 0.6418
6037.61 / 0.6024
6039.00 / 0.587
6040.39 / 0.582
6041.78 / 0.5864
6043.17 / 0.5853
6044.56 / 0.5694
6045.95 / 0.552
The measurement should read 1.9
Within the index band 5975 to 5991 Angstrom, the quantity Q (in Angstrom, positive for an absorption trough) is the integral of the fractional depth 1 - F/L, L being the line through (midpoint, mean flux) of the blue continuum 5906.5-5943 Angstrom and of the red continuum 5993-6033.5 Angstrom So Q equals 0.90 Angstrom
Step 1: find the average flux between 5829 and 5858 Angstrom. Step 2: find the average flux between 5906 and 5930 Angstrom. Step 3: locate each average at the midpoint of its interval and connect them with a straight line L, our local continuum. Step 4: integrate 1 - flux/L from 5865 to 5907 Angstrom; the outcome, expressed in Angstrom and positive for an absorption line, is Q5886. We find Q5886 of 2.20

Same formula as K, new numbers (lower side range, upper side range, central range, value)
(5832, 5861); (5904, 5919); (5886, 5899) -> 1.8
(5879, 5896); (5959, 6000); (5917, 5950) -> -1.3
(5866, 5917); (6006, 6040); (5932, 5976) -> -0.5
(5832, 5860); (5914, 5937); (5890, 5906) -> 1.7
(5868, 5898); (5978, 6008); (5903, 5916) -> -0.3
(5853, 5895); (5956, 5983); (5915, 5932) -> -0.4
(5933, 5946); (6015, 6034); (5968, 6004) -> 0.1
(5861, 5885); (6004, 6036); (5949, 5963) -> -0.2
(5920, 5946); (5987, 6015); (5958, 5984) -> 0.8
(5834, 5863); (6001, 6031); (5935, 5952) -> 0.6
